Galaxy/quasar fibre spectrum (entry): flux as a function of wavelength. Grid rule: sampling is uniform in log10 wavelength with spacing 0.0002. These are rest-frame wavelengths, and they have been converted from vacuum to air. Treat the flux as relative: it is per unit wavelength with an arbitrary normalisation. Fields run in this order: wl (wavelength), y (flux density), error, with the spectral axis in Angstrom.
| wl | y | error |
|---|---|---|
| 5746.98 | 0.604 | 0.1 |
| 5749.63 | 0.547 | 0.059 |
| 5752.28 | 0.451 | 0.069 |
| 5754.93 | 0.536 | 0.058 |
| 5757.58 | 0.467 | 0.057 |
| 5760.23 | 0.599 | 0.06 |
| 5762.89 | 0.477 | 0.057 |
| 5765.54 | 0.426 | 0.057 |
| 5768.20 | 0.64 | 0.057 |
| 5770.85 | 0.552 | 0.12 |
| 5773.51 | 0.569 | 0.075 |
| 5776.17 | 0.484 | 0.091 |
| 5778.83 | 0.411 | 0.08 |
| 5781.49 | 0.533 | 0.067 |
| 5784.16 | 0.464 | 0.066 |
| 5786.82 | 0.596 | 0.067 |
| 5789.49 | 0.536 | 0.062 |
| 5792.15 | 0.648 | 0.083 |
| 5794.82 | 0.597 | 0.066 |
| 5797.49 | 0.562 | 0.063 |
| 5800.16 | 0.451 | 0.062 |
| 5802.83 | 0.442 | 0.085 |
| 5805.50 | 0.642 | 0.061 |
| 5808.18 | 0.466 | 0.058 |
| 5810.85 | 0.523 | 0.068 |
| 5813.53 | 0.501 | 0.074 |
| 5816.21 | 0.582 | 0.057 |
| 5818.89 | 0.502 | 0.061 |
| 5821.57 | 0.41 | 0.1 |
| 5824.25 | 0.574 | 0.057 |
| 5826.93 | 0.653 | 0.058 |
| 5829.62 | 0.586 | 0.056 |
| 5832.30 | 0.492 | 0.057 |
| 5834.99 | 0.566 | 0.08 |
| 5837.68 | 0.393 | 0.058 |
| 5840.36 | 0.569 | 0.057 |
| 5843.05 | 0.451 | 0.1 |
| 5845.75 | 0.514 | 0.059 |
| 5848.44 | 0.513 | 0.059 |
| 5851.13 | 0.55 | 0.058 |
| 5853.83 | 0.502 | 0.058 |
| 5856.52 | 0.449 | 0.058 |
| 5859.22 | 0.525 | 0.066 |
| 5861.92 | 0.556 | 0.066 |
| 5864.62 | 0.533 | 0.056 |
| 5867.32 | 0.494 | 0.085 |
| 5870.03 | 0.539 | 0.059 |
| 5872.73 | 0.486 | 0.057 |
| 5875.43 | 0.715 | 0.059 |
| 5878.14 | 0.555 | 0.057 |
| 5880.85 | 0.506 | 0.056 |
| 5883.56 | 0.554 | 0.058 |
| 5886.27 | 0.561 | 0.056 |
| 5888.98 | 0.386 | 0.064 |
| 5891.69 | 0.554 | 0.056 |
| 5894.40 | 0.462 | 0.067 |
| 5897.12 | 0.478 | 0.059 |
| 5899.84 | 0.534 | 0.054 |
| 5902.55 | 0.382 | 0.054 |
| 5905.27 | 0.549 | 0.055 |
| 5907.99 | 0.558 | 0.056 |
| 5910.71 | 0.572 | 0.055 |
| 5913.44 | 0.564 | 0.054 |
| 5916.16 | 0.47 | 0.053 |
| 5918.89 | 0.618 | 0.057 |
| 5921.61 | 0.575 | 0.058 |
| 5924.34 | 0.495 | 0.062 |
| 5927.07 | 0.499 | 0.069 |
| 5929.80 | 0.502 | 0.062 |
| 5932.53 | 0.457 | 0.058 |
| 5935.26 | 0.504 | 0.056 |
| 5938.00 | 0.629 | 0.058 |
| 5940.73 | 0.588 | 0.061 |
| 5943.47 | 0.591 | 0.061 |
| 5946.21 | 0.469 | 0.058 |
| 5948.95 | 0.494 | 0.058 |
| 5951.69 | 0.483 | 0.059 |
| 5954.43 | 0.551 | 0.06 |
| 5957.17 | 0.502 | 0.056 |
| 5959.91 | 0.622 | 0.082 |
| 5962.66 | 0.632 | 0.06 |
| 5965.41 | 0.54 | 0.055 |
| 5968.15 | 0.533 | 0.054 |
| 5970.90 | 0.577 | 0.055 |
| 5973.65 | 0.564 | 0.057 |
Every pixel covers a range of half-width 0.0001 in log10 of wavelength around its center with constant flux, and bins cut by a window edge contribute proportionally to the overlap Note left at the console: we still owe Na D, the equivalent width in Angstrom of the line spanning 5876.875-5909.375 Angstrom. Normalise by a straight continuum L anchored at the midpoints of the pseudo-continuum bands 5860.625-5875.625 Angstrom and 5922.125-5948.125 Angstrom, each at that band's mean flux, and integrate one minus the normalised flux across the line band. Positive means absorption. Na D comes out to 1.8 Angstrom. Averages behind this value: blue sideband 0.542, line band 0.507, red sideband 0.527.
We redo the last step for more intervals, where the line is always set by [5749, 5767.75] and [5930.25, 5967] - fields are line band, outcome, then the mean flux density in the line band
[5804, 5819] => -0.65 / 0.538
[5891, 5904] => 1.31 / 0.479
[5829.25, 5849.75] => 0.55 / 0.507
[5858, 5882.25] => -0.86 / 0.545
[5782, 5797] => -1.61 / 0.566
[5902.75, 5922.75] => -0.46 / 0.548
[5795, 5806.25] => -0.27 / 0.526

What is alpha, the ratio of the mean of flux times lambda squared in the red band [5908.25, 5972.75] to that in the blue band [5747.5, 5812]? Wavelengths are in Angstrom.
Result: 1.09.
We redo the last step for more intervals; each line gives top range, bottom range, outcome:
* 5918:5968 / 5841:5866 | 1.09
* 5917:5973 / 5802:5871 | 1.08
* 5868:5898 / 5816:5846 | 1.03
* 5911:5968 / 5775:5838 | 1.07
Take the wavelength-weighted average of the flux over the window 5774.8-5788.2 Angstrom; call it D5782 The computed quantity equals 0.498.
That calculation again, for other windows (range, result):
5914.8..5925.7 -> 0.54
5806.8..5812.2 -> 0.495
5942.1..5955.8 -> 0.518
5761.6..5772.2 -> 0.524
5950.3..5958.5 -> 0.512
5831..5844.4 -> 0.494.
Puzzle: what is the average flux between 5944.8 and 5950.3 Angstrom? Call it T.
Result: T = 0.482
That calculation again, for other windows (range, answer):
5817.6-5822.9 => 0.456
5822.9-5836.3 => 0.574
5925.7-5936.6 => 0.491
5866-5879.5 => 0.558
